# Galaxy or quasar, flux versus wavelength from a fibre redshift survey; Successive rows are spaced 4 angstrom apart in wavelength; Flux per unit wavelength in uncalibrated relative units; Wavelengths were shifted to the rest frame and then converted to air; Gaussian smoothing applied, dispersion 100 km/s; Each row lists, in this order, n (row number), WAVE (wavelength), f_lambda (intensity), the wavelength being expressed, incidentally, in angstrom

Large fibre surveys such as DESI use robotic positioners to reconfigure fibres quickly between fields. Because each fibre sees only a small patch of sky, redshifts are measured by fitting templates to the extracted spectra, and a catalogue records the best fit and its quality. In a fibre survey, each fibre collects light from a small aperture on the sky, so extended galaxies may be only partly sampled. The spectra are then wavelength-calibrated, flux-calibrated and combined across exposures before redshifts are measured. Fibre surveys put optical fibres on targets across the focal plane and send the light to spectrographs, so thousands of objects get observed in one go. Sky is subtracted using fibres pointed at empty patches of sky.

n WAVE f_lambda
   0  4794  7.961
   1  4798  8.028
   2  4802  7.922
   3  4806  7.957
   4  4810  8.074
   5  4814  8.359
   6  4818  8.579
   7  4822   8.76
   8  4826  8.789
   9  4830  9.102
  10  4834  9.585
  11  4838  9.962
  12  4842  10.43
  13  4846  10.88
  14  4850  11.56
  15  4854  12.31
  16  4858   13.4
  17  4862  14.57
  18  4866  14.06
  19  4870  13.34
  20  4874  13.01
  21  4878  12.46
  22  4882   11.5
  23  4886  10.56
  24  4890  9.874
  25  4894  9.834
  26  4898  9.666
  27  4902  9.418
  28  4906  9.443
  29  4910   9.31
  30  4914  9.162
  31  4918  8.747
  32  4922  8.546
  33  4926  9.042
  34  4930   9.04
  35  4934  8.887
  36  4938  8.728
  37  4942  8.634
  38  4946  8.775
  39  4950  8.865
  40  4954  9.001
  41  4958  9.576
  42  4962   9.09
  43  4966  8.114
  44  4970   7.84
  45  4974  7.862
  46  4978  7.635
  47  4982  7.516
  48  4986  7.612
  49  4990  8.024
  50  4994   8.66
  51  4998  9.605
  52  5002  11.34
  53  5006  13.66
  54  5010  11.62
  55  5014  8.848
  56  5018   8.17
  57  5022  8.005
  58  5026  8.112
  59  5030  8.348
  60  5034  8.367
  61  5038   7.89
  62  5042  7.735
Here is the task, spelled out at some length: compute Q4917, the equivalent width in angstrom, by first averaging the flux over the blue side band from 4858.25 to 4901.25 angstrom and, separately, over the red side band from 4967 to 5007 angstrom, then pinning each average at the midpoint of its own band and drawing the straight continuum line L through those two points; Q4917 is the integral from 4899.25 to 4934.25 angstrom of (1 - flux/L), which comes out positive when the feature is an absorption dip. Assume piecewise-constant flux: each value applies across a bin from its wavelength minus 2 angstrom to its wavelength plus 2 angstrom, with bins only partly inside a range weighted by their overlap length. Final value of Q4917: 5.6 angstrom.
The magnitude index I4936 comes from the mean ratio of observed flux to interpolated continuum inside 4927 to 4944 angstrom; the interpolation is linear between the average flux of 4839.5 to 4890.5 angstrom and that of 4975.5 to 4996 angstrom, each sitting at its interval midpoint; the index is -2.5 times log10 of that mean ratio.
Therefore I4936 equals 0.10 mag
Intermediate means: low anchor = 12.2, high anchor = 7.89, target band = 8.84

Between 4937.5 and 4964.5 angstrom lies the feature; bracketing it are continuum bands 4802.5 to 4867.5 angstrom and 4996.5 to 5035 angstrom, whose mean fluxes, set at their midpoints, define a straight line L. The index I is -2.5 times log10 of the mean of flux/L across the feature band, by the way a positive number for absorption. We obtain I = 0.11 mag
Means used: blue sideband 10.3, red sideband 9.64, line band 8.95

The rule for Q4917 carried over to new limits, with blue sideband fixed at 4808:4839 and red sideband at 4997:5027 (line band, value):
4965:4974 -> 1.7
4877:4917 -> -3.1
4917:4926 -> 0.7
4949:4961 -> 0.6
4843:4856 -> -3.6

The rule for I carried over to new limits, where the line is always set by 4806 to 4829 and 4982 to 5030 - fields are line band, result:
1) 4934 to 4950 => 0.03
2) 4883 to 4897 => -0.16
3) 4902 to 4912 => -0.06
